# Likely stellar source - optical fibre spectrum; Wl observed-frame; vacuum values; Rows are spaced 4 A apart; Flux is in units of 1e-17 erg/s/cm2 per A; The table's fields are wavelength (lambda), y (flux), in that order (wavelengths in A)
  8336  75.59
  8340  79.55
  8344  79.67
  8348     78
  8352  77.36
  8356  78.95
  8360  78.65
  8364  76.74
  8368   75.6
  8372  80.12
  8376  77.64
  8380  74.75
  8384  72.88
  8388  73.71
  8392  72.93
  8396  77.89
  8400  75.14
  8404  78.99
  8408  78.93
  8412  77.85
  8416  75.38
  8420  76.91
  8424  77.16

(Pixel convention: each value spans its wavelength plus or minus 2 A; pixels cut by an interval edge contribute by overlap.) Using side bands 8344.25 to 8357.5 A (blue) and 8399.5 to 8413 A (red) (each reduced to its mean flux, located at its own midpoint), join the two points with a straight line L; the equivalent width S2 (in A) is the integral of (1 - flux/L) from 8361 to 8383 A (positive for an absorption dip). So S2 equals 0.37 A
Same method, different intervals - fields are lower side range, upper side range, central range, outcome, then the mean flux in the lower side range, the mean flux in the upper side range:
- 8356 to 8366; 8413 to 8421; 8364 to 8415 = 0.5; 77.9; 76.3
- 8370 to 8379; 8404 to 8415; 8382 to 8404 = 1.0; 78.4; 78.2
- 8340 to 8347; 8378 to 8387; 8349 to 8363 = -0.1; 79.4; 73.8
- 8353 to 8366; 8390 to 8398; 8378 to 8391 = 0.4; 78.1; 75.4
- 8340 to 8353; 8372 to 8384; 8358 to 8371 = 0.0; 78.6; 76.3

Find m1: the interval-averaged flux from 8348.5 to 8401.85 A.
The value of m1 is 76.4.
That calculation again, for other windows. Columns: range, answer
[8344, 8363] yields 78.3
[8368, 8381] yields 77.4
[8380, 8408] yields 75.5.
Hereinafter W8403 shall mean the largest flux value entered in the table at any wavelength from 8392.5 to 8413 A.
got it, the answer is 78.99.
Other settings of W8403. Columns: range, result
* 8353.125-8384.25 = 80.12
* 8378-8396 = 77.89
